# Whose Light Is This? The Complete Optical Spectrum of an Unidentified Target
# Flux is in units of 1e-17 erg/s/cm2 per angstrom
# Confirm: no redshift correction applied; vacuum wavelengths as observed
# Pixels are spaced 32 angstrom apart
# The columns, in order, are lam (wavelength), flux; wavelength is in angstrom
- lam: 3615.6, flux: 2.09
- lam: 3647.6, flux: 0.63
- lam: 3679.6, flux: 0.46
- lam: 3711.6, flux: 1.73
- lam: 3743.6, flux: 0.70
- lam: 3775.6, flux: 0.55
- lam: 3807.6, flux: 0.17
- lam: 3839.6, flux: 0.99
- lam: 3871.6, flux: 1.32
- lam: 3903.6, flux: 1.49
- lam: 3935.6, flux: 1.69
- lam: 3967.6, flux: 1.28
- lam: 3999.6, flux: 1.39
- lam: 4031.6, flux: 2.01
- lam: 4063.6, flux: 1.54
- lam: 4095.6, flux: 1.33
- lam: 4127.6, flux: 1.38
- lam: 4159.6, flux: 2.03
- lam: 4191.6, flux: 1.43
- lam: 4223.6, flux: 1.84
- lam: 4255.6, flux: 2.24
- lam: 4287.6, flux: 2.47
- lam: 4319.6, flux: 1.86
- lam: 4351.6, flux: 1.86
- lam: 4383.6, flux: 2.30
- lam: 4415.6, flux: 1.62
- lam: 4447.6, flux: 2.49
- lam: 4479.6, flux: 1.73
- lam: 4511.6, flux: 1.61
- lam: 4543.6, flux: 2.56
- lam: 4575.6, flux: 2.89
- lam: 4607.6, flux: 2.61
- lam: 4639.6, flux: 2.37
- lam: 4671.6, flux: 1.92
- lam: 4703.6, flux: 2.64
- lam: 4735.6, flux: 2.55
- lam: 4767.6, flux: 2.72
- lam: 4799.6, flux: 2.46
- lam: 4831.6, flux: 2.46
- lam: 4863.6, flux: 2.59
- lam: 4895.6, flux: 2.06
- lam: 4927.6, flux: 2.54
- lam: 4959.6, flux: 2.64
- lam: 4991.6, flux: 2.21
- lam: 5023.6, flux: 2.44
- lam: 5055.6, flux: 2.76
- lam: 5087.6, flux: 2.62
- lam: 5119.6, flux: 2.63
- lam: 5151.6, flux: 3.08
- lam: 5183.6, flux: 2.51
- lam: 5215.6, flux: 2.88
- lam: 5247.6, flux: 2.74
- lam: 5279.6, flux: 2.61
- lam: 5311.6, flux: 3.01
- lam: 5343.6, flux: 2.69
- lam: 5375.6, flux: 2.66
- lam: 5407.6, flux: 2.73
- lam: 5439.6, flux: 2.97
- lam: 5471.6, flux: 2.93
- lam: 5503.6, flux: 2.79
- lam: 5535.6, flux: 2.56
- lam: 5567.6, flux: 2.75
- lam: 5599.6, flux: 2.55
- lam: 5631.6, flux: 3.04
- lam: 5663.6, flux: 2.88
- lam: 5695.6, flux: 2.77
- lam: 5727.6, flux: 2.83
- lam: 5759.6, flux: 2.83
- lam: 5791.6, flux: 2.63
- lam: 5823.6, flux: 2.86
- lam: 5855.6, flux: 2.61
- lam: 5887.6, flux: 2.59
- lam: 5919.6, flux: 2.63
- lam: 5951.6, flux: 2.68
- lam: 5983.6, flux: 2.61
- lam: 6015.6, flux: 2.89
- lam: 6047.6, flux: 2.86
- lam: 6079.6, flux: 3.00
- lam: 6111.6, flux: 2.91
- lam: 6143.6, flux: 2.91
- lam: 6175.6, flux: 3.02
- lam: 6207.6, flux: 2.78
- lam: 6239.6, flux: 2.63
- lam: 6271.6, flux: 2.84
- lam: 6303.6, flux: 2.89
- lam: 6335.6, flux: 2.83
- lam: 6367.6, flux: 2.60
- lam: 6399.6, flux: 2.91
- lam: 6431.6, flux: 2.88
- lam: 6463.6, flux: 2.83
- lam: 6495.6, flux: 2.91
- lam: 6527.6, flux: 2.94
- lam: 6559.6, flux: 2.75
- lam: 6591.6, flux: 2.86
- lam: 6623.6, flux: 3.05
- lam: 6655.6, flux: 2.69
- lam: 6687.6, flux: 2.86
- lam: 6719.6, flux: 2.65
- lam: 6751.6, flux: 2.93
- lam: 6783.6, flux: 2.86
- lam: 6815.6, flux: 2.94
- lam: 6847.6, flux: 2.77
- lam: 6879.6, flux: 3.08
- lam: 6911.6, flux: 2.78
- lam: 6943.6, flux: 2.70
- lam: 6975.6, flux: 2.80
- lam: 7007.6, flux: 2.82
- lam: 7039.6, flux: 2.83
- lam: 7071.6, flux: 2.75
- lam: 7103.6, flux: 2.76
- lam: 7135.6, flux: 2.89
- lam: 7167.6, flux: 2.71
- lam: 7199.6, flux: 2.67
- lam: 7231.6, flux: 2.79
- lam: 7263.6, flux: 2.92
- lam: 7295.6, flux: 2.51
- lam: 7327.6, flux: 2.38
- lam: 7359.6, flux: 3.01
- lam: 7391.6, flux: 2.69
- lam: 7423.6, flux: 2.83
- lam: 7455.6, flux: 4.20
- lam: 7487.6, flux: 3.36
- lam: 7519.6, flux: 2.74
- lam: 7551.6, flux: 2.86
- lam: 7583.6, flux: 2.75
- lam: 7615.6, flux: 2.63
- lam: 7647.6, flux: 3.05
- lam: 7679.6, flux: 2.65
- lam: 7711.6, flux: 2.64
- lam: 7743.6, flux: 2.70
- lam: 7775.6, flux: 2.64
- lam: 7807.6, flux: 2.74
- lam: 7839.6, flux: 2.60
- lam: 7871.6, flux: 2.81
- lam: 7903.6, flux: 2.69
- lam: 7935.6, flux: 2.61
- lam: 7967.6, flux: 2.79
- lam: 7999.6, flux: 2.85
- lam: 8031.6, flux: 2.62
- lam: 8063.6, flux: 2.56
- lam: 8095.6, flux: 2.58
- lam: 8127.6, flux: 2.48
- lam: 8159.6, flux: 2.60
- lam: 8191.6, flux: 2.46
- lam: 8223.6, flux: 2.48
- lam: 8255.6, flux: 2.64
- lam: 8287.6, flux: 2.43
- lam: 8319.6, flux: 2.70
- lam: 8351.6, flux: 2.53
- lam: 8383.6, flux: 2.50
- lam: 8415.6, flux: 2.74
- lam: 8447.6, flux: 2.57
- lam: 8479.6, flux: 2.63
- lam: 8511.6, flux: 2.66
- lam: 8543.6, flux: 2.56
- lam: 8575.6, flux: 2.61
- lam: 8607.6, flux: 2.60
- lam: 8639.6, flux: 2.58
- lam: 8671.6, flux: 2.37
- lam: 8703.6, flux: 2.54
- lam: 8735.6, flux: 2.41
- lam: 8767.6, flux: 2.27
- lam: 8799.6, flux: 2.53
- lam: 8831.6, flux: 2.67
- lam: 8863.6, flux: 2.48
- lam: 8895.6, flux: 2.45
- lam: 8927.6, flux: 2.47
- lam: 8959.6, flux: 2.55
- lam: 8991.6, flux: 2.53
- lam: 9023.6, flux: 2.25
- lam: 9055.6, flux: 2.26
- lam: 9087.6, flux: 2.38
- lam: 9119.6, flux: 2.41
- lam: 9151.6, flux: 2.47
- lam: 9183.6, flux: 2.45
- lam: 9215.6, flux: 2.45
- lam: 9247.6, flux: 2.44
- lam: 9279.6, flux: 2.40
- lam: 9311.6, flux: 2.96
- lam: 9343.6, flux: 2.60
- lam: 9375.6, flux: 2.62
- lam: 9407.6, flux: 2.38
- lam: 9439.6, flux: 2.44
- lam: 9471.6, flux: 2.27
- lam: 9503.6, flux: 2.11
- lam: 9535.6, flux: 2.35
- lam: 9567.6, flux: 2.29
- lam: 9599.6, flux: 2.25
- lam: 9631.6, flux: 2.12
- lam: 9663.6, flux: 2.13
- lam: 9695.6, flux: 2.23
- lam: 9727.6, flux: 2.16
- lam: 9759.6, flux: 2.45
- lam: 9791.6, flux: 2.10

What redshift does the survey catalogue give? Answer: 0.14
